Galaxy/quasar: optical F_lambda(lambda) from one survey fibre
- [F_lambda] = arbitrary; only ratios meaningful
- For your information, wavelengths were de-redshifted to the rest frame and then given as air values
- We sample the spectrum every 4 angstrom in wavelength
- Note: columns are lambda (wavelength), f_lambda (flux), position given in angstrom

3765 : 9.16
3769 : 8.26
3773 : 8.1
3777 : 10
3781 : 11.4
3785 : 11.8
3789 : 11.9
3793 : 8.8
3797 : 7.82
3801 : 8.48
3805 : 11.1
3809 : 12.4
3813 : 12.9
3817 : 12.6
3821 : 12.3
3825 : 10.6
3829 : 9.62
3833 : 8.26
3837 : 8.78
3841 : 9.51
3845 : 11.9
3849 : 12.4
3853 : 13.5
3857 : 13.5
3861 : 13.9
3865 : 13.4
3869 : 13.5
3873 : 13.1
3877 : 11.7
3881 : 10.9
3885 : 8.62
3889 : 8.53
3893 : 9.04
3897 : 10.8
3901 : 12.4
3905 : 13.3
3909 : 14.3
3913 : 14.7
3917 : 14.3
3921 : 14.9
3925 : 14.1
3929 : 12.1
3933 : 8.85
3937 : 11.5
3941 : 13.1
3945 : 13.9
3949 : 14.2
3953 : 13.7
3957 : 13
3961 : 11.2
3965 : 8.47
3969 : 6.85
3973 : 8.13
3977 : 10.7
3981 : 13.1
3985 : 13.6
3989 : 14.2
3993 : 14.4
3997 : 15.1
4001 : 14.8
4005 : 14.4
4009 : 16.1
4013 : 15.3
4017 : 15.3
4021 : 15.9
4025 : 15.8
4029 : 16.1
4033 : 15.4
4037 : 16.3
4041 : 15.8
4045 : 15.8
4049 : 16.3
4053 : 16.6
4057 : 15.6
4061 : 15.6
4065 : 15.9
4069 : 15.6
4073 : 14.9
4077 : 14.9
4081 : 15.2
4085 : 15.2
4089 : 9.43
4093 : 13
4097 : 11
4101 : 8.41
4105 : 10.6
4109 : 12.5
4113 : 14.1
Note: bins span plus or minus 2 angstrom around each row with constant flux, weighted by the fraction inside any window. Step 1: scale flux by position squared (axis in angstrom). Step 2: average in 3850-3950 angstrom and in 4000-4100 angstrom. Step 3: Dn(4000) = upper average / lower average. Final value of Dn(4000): 1.3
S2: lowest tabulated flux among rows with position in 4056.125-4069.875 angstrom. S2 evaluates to 15.6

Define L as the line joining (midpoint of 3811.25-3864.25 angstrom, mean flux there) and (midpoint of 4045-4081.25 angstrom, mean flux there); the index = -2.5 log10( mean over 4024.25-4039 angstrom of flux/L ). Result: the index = -0.06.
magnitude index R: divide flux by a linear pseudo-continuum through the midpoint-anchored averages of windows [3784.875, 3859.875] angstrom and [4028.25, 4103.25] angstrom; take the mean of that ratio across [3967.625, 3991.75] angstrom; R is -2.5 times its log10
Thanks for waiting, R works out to 0.18 mag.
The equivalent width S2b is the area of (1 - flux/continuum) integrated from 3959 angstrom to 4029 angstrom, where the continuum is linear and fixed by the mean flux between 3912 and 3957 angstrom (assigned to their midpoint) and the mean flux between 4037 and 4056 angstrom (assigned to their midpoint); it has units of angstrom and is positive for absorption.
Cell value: 7.5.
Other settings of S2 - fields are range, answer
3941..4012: 6.85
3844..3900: 8.53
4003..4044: 14.4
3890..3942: 8.85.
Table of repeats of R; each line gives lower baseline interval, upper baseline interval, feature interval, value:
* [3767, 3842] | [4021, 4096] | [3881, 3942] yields 0.032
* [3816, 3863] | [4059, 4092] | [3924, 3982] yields 0.127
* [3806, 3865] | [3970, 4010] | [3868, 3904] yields 0.113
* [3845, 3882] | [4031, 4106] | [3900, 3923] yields -0.066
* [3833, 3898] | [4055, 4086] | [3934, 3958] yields -0.010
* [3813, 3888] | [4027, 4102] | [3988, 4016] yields -0.089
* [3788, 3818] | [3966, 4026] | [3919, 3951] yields -0.023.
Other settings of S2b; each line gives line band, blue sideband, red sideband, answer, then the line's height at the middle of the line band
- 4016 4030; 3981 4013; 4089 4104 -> -2.3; 13.6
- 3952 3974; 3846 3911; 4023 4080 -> 5.8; 13.9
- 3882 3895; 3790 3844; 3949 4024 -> 2.9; 11.5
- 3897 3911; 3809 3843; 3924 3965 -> -1.4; 11.8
